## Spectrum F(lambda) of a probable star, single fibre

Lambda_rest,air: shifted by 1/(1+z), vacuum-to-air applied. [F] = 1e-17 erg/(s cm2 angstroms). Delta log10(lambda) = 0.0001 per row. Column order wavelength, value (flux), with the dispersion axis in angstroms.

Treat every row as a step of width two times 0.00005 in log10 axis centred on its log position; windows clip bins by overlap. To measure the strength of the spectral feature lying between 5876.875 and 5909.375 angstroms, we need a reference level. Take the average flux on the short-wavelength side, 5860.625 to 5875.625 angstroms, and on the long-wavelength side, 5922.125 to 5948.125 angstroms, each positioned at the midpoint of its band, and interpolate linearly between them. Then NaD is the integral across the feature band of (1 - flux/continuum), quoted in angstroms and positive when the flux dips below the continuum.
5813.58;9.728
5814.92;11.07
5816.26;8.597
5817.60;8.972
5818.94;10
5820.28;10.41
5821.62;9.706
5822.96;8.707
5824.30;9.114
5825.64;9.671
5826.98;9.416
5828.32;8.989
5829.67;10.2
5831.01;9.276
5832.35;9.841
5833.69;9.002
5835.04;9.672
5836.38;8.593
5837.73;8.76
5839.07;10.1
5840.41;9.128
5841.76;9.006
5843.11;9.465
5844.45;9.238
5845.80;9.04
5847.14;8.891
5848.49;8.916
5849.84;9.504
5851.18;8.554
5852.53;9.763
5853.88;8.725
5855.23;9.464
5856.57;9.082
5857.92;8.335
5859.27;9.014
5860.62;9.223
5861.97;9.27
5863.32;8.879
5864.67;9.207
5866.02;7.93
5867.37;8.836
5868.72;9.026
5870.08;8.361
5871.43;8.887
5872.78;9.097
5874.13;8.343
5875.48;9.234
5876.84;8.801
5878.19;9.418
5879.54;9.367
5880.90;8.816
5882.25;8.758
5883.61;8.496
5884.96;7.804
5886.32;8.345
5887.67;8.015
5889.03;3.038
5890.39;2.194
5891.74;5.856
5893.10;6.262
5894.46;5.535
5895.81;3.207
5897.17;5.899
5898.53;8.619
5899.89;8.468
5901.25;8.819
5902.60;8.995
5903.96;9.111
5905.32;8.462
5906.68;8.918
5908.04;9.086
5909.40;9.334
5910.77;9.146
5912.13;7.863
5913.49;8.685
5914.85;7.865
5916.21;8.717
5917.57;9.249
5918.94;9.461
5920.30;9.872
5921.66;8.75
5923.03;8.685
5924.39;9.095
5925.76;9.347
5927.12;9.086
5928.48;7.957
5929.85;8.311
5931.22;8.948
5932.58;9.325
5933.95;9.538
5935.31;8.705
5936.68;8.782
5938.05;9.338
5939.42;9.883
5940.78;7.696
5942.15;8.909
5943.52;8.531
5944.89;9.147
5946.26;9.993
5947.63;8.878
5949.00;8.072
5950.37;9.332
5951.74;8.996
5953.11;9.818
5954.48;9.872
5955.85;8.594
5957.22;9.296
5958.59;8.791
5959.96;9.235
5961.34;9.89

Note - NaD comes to 4.96 angstroms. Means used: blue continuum 8.83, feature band 7.52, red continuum 8.95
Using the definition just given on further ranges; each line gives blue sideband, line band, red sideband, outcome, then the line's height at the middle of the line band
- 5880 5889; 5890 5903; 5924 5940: 2.92 angstroms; 8.26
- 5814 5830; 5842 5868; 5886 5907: -2.14 angstroms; 8.34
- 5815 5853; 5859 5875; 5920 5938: 0.62 angstroms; 9.2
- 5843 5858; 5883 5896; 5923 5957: 4.45 angstroms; 9.06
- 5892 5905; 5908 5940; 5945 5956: -3.01 angstroms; 8.19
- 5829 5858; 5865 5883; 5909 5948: 0.55 angstroms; 9.12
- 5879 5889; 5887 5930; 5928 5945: 3.17 angstroms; 8.47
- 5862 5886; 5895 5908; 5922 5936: 1.43 angstroms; 8.84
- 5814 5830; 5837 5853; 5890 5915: -0.37 angstroms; 8.98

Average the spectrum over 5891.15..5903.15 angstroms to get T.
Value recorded 6.84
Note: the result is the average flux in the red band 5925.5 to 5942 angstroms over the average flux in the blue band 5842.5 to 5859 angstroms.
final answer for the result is 0.98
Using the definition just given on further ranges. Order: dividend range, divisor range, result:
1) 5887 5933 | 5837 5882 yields 0.88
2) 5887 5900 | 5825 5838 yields 0.60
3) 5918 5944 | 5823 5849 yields 0.97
